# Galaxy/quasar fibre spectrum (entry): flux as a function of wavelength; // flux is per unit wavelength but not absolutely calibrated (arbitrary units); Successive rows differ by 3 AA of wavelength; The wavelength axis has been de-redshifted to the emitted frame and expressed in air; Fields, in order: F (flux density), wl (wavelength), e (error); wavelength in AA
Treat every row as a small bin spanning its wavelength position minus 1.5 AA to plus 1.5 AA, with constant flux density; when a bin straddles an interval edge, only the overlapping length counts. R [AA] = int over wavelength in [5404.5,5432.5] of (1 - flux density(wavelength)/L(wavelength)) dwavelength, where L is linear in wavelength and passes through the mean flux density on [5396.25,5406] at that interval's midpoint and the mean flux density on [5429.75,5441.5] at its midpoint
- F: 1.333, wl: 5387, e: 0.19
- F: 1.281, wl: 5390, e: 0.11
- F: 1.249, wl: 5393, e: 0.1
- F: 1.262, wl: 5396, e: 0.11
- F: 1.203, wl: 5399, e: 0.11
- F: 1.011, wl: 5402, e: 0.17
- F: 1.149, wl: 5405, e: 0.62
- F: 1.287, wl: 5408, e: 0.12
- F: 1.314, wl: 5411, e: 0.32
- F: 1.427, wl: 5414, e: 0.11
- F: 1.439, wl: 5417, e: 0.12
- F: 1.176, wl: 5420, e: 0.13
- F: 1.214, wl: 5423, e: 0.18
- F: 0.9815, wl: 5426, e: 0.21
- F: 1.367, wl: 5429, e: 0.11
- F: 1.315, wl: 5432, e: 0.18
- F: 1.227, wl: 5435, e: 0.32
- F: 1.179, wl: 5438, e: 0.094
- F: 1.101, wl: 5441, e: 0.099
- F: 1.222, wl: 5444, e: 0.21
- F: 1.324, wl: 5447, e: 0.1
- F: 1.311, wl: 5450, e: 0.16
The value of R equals -2.10 AA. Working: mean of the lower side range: 1.14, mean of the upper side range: 1.22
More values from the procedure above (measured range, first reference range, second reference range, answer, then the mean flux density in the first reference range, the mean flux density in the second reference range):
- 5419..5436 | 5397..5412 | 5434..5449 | -0.1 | 1.19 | 1.21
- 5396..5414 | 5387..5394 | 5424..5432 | 0.5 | 1.28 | 1.2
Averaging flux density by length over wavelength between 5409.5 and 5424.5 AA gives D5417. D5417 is 1.31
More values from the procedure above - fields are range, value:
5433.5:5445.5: 1.18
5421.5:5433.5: 1.22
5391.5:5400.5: 1.24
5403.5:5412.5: 1.25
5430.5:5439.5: 1.24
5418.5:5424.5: 1.2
